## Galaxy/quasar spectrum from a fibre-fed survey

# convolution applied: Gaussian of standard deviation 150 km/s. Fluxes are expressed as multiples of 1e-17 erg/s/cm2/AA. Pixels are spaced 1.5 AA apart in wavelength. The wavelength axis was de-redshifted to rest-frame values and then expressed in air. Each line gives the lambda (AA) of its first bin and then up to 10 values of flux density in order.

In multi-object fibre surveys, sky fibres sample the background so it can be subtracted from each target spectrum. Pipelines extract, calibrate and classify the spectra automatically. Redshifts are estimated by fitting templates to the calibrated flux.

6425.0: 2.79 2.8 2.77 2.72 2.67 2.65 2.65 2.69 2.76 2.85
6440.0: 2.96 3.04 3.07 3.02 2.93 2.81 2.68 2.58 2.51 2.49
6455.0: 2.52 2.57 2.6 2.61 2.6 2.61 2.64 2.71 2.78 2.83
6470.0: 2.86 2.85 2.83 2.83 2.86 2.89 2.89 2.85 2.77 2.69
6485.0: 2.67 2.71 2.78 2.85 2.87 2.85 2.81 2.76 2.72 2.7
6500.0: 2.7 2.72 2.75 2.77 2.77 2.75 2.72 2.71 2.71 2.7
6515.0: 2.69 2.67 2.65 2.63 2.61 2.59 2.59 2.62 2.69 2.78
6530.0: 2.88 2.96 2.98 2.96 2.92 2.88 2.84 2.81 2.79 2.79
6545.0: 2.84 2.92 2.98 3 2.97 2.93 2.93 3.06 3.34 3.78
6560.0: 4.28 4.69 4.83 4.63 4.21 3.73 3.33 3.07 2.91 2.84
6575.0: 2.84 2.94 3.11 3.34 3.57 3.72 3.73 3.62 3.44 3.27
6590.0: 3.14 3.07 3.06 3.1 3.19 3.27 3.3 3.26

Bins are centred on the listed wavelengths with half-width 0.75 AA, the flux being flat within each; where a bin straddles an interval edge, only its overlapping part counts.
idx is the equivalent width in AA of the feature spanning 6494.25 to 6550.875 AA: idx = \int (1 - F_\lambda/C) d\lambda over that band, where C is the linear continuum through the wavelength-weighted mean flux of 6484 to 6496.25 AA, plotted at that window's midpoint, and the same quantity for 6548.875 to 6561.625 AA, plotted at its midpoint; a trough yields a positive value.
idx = 5.63 AA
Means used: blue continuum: 2.79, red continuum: 3.39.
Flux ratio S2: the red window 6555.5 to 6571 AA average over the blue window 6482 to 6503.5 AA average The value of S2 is 1.44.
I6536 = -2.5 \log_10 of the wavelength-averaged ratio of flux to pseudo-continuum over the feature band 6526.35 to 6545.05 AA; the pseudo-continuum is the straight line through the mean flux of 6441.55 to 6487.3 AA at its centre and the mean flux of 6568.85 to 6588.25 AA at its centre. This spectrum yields 0.08 mag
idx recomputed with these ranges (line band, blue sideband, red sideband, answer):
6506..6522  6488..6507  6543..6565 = 1.5 AA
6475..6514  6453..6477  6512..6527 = -1.4 AA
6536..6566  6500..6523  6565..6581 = -2.6 AA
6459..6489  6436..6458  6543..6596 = 1.4 AA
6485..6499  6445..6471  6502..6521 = -0.4 AA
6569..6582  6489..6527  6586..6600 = 0.0 AA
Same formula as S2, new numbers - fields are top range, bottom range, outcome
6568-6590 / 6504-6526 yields 1.22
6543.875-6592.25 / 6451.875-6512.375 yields 1.24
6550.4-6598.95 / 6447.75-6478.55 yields 1.27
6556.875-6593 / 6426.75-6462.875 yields 1.30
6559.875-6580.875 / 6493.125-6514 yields 1.32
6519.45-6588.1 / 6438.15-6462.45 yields 1.17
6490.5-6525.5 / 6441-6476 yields 0.99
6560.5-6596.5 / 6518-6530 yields 1.31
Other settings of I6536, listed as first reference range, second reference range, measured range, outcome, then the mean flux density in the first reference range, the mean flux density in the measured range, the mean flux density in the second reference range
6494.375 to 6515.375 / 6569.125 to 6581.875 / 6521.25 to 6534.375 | 0.03 mag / 2.73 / 2.76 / 3.1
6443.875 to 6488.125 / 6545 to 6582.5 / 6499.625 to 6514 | 0.11 mag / 2.73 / 2.73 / 3.42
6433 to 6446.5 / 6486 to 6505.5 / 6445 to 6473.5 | 0.06 mag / 2.88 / 2.69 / 2.77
